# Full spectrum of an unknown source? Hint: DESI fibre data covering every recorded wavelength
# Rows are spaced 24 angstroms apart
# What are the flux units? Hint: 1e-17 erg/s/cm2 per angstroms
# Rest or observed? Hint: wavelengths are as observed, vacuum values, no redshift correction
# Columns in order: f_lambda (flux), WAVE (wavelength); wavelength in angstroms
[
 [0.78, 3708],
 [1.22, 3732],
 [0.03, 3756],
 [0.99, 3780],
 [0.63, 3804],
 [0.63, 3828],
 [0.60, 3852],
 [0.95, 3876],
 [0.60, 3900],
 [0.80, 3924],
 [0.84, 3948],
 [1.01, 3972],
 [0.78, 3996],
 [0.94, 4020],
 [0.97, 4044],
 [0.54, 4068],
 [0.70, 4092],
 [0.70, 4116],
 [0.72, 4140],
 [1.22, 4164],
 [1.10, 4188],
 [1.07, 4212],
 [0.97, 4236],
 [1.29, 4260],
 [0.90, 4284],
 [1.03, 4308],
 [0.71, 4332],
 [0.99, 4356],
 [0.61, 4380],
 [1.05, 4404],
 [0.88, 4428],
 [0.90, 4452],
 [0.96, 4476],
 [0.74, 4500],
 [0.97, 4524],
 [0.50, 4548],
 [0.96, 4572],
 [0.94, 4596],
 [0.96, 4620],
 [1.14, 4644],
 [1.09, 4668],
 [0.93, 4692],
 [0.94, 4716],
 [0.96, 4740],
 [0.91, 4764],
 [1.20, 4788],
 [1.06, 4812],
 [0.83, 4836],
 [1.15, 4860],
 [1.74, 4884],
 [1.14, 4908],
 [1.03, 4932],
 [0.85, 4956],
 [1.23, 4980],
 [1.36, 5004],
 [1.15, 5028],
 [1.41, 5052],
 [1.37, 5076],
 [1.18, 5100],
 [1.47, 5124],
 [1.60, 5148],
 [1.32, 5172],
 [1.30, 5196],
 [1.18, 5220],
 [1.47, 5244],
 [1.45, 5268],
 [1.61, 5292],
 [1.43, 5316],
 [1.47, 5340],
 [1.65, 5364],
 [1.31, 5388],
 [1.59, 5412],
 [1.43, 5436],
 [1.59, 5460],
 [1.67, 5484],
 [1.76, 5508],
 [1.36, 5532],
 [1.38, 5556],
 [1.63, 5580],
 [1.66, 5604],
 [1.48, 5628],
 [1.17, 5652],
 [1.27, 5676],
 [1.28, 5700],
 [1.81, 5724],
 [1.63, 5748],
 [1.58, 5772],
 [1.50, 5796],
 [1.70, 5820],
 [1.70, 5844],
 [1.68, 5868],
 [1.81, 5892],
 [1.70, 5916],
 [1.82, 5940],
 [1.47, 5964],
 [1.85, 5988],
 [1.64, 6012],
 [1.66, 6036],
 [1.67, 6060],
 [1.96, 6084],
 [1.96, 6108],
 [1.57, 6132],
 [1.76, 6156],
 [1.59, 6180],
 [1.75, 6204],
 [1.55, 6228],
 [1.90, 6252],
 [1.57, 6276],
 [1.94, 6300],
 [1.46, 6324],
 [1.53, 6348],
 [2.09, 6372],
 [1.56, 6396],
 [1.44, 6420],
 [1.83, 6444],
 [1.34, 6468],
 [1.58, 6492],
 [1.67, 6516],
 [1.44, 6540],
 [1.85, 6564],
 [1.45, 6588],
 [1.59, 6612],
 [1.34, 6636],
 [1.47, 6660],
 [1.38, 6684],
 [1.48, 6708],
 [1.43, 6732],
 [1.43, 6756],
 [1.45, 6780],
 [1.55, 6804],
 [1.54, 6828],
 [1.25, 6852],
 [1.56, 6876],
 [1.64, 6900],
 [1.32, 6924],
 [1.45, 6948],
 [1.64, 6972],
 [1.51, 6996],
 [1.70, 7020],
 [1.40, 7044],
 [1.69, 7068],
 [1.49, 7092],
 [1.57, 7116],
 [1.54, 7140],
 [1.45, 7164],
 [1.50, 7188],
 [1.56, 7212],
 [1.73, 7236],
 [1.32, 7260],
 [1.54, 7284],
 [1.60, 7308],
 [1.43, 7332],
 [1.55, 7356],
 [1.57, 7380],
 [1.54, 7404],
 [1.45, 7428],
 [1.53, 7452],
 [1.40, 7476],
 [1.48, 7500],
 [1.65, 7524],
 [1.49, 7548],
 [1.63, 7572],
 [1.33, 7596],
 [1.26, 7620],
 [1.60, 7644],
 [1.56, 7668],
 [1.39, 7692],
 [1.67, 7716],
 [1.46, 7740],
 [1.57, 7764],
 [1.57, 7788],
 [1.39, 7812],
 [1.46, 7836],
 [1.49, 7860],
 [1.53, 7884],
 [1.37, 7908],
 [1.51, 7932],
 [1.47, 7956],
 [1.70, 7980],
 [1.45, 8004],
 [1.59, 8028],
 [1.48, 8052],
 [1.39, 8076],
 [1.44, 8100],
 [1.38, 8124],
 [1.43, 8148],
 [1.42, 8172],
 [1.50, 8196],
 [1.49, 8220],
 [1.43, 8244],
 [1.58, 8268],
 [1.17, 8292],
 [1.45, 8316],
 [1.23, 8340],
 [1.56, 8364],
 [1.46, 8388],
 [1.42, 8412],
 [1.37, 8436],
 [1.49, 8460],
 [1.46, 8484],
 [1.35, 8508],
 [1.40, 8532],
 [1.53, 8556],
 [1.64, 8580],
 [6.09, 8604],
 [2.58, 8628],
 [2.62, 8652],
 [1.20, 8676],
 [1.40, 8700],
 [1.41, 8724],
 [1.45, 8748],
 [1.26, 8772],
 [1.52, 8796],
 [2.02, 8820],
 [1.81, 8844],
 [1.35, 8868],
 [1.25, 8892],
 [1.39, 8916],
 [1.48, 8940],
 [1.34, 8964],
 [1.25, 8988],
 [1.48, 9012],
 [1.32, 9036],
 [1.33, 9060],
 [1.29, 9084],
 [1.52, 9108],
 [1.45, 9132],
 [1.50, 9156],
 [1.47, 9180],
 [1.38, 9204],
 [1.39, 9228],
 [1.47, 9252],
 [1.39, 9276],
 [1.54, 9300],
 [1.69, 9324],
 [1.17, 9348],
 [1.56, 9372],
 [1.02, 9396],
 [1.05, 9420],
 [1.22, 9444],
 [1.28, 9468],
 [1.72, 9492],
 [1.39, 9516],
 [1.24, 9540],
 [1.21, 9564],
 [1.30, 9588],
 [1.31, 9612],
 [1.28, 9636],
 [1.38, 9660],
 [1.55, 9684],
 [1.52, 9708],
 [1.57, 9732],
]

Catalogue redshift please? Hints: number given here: 0.31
